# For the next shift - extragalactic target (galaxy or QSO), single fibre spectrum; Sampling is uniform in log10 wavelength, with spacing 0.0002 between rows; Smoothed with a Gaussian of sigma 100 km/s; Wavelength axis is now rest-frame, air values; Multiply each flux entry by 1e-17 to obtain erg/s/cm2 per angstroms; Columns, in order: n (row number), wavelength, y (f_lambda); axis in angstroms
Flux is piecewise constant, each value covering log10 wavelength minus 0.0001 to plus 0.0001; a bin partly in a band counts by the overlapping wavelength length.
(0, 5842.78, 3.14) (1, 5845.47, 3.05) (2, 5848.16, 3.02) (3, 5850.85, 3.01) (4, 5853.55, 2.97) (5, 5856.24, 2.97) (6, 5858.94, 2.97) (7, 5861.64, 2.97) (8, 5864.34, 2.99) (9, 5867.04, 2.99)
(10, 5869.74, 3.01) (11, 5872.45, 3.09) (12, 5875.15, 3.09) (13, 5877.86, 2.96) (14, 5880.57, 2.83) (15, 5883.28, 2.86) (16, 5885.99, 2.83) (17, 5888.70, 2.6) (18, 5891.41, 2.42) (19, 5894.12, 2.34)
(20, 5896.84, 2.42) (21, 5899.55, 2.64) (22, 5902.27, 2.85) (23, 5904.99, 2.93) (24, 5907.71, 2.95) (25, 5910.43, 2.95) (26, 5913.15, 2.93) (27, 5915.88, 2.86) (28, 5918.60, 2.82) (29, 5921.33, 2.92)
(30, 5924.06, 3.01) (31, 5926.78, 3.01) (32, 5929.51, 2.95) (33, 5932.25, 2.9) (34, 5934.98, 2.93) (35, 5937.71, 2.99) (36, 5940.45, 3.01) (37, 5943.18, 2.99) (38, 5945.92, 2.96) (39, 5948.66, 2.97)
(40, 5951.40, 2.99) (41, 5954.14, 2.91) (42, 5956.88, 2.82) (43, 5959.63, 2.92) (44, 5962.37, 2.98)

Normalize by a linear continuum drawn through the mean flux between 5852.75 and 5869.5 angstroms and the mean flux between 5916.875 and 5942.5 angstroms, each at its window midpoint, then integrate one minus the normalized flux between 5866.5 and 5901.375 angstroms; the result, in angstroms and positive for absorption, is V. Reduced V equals 2.3 angstroms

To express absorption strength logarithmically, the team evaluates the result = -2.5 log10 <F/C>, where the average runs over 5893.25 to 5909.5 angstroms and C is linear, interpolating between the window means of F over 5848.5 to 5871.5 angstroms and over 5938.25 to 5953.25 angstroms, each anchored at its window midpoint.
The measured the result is 0.11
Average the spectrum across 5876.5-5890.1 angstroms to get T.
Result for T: 2.81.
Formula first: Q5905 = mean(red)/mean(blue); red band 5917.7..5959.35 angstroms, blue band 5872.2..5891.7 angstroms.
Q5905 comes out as 1.04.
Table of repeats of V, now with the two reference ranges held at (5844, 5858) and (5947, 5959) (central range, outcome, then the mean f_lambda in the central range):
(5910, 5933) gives 0.16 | 2.93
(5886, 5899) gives 2.08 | 2.5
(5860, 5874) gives -0.08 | 3.01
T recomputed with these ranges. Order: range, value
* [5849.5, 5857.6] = 2.98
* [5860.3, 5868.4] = 2.98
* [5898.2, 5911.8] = 2.86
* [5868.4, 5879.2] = 3.04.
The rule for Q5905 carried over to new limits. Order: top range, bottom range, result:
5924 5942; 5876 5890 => 1.05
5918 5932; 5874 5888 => 1.02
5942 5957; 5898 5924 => 1.03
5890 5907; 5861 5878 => 0.87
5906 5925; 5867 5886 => 0.98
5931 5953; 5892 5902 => 1.18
